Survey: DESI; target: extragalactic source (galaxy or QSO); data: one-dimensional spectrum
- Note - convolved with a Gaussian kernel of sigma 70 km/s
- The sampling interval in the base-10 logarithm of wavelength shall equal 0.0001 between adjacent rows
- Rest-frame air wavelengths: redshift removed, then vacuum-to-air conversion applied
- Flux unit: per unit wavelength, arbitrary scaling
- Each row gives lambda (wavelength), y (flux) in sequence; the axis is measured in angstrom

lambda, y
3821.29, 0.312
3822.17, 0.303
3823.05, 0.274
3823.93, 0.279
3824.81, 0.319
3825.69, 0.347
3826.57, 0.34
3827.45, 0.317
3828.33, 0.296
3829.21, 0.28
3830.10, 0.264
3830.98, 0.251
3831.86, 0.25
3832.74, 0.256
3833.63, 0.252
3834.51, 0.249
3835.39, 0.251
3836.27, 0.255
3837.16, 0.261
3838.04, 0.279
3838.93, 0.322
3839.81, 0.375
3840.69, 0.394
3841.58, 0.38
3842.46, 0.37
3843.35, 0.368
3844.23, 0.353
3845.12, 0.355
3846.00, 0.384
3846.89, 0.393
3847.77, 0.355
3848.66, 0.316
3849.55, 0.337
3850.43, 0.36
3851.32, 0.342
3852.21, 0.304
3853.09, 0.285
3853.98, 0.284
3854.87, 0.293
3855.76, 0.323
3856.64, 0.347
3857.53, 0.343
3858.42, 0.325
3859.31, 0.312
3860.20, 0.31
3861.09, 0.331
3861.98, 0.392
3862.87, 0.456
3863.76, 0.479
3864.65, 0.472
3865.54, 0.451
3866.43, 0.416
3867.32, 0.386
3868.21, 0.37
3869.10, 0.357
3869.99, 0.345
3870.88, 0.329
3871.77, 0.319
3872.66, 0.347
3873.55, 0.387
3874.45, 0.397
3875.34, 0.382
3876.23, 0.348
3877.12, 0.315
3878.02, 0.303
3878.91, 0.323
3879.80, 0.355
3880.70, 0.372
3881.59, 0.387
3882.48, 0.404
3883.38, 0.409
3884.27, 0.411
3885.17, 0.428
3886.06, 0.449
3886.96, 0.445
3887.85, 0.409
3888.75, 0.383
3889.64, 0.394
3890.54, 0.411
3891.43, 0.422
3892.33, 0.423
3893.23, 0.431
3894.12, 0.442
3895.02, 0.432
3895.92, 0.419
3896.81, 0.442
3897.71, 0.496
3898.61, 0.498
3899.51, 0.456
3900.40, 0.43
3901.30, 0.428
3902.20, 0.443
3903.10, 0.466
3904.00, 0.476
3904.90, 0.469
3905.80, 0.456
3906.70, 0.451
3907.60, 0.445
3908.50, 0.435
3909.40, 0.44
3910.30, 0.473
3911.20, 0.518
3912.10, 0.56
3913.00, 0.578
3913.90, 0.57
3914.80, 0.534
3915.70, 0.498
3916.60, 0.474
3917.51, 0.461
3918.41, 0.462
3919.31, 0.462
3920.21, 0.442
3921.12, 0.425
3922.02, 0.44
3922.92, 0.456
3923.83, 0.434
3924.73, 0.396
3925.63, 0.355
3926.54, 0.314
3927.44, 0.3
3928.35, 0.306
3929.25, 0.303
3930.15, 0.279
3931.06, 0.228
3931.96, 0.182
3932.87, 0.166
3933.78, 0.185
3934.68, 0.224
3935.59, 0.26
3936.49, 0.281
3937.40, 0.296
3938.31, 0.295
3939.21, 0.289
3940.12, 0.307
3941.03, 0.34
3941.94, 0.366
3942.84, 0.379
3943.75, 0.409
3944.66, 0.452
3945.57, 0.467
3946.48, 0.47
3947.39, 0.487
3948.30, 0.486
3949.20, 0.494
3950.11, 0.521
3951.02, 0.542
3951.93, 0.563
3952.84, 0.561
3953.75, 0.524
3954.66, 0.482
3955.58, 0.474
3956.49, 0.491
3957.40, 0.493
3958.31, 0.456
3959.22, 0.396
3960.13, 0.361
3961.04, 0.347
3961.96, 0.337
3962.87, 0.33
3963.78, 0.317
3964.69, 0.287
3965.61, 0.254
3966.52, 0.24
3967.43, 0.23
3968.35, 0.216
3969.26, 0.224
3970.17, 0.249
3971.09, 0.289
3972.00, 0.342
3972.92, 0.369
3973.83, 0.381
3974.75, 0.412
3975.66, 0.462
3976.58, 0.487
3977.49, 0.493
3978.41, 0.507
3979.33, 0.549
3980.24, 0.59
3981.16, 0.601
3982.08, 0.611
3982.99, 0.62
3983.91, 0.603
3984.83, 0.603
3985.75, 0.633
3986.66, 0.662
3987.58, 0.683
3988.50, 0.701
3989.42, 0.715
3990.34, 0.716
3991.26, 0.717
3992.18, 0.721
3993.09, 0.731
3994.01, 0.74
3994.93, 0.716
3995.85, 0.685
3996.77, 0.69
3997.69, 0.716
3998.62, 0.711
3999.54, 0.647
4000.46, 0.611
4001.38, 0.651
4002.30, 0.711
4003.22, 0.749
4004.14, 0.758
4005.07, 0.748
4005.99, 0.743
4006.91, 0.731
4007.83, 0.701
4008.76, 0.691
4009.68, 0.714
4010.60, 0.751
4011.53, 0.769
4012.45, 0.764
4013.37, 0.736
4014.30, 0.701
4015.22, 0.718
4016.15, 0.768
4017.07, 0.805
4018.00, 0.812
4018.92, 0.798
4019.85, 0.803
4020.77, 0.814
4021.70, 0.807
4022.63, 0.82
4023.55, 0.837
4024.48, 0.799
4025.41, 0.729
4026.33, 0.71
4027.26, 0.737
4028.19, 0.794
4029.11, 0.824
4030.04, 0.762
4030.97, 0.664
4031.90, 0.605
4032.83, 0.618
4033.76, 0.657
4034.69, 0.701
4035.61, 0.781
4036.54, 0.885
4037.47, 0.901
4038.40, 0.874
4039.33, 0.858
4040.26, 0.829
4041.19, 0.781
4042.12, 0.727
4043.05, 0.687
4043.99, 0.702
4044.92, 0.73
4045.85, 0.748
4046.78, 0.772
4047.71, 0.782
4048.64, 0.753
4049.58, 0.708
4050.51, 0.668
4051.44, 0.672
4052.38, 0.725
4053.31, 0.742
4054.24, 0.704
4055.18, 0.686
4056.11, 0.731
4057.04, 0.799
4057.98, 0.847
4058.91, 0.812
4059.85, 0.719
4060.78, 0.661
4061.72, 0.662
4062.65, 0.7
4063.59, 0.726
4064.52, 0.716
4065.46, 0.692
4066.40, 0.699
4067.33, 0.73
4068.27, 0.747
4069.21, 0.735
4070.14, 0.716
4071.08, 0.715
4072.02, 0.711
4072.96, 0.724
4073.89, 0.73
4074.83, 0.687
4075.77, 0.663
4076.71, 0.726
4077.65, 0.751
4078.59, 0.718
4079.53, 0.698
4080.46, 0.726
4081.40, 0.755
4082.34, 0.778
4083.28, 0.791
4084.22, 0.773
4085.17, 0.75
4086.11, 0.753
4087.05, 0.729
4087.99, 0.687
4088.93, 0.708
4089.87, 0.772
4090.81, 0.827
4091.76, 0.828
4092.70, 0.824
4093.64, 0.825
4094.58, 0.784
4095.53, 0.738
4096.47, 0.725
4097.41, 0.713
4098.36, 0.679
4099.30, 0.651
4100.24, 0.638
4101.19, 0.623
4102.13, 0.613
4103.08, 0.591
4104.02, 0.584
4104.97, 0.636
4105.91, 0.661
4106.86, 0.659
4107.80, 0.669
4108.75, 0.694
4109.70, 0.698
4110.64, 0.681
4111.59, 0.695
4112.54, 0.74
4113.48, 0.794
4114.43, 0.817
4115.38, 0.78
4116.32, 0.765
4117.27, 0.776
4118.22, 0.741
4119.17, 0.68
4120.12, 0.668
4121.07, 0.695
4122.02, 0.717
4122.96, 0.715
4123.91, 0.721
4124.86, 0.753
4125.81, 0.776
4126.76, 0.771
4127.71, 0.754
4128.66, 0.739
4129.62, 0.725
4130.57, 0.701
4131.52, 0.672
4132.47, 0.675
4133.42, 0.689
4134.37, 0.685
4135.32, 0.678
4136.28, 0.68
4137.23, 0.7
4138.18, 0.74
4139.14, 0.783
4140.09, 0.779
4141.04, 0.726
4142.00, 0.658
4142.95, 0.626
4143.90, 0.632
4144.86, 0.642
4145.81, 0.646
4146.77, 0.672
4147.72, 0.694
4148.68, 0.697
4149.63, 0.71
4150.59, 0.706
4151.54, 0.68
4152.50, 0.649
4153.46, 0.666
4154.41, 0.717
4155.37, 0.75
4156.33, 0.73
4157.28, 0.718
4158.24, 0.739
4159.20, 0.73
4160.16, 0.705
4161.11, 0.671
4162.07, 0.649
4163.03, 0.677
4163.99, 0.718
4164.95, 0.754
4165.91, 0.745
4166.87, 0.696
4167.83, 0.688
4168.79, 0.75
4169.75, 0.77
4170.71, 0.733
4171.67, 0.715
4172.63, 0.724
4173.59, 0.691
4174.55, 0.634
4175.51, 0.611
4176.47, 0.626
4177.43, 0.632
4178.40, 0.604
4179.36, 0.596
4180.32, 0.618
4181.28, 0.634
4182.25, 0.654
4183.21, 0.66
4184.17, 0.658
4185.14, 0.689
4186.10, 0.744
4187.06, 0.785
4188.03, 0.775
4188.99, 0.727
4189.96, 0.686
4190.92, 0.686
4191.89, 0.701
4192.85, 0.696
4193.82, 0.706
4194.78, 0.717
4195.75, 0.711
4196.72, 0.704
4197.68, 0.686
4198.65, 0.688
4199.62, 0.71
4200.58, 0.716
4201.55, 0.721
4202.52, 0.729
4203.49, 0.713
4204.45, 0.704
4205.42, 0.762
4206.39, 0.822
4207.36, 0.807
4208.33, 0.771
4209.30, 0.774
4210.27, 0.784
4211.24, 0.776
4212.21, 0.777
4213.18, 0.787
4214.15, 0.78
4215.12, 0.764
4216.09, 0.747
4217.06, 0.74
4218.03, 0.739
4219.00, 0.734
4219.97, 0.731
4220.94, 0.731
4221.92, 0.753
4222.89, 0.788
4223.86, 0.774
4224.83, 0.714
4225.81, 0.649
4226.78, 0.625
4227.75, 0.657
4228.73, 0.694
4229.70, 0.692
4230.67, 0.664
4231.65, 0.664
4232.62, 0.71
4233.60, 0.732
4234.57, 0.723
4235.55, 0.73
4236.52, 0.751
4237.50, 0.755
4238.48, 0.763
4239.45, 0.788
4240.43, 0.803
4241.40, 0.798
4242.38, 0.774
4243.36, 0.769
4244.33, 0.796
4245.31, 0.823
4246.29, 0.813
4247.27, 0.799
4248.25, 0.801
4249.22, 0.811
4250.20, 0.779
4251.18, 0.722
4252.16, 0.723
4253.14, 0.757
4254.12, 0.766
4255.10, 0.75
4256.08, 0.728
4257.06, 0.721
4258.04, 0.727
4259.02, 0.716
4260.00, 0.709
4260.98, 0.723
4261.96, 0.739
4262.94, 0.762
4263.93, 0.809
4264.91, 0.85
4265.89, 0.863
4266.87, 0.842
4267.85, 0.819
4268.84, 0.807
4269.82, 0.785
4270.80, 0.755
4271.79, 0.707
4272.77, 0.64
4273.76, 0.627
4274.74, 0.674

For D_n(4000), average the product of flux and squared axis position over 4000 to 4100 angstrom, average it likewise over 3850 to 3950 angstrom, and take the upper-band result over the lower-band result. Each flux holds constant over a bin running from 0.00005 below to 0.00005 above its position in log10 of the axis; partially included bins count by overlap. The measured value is 2.04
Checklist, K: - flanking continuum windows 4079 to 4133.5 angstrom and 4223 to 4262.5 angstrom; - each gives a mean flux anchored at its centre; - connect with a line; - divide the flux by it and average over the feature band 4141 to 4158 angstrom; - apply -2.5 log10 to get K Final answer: 0.07 mag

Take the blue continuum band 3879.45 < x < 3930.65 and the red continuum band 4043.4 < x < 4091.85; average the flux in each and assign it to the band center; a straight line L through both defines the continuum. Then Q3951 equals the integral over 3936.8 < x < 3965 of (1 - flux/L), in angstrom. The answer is 5.31 angstrom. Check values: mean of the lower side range 0.433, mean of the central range 0.42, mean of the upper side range 0.731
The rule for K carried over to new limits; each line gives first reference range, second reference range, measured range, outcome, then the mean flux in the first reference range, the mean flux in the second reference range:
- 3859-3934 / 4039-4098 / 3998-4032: -0.172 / 0.405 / 0.739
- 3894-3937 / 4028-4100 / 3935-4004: 0.093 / 0.41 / 0.739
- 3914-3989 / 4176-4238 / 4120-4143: -0.145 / 0.415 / 0.715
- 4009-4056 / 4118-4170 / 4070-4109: 0.022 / 0.754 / 0.706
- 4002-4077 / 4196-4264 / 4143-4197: 0.081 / 0.743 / 0.744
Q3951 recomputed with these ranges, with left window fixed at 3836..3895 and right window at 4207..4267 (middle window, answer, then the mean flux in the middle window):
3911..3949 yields 4.30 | 0.384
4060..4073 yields -3.00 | 0.709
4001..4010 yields -3.64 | 0.72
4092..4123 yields -4.37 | 0.706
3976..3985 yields -1.42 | 0.564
